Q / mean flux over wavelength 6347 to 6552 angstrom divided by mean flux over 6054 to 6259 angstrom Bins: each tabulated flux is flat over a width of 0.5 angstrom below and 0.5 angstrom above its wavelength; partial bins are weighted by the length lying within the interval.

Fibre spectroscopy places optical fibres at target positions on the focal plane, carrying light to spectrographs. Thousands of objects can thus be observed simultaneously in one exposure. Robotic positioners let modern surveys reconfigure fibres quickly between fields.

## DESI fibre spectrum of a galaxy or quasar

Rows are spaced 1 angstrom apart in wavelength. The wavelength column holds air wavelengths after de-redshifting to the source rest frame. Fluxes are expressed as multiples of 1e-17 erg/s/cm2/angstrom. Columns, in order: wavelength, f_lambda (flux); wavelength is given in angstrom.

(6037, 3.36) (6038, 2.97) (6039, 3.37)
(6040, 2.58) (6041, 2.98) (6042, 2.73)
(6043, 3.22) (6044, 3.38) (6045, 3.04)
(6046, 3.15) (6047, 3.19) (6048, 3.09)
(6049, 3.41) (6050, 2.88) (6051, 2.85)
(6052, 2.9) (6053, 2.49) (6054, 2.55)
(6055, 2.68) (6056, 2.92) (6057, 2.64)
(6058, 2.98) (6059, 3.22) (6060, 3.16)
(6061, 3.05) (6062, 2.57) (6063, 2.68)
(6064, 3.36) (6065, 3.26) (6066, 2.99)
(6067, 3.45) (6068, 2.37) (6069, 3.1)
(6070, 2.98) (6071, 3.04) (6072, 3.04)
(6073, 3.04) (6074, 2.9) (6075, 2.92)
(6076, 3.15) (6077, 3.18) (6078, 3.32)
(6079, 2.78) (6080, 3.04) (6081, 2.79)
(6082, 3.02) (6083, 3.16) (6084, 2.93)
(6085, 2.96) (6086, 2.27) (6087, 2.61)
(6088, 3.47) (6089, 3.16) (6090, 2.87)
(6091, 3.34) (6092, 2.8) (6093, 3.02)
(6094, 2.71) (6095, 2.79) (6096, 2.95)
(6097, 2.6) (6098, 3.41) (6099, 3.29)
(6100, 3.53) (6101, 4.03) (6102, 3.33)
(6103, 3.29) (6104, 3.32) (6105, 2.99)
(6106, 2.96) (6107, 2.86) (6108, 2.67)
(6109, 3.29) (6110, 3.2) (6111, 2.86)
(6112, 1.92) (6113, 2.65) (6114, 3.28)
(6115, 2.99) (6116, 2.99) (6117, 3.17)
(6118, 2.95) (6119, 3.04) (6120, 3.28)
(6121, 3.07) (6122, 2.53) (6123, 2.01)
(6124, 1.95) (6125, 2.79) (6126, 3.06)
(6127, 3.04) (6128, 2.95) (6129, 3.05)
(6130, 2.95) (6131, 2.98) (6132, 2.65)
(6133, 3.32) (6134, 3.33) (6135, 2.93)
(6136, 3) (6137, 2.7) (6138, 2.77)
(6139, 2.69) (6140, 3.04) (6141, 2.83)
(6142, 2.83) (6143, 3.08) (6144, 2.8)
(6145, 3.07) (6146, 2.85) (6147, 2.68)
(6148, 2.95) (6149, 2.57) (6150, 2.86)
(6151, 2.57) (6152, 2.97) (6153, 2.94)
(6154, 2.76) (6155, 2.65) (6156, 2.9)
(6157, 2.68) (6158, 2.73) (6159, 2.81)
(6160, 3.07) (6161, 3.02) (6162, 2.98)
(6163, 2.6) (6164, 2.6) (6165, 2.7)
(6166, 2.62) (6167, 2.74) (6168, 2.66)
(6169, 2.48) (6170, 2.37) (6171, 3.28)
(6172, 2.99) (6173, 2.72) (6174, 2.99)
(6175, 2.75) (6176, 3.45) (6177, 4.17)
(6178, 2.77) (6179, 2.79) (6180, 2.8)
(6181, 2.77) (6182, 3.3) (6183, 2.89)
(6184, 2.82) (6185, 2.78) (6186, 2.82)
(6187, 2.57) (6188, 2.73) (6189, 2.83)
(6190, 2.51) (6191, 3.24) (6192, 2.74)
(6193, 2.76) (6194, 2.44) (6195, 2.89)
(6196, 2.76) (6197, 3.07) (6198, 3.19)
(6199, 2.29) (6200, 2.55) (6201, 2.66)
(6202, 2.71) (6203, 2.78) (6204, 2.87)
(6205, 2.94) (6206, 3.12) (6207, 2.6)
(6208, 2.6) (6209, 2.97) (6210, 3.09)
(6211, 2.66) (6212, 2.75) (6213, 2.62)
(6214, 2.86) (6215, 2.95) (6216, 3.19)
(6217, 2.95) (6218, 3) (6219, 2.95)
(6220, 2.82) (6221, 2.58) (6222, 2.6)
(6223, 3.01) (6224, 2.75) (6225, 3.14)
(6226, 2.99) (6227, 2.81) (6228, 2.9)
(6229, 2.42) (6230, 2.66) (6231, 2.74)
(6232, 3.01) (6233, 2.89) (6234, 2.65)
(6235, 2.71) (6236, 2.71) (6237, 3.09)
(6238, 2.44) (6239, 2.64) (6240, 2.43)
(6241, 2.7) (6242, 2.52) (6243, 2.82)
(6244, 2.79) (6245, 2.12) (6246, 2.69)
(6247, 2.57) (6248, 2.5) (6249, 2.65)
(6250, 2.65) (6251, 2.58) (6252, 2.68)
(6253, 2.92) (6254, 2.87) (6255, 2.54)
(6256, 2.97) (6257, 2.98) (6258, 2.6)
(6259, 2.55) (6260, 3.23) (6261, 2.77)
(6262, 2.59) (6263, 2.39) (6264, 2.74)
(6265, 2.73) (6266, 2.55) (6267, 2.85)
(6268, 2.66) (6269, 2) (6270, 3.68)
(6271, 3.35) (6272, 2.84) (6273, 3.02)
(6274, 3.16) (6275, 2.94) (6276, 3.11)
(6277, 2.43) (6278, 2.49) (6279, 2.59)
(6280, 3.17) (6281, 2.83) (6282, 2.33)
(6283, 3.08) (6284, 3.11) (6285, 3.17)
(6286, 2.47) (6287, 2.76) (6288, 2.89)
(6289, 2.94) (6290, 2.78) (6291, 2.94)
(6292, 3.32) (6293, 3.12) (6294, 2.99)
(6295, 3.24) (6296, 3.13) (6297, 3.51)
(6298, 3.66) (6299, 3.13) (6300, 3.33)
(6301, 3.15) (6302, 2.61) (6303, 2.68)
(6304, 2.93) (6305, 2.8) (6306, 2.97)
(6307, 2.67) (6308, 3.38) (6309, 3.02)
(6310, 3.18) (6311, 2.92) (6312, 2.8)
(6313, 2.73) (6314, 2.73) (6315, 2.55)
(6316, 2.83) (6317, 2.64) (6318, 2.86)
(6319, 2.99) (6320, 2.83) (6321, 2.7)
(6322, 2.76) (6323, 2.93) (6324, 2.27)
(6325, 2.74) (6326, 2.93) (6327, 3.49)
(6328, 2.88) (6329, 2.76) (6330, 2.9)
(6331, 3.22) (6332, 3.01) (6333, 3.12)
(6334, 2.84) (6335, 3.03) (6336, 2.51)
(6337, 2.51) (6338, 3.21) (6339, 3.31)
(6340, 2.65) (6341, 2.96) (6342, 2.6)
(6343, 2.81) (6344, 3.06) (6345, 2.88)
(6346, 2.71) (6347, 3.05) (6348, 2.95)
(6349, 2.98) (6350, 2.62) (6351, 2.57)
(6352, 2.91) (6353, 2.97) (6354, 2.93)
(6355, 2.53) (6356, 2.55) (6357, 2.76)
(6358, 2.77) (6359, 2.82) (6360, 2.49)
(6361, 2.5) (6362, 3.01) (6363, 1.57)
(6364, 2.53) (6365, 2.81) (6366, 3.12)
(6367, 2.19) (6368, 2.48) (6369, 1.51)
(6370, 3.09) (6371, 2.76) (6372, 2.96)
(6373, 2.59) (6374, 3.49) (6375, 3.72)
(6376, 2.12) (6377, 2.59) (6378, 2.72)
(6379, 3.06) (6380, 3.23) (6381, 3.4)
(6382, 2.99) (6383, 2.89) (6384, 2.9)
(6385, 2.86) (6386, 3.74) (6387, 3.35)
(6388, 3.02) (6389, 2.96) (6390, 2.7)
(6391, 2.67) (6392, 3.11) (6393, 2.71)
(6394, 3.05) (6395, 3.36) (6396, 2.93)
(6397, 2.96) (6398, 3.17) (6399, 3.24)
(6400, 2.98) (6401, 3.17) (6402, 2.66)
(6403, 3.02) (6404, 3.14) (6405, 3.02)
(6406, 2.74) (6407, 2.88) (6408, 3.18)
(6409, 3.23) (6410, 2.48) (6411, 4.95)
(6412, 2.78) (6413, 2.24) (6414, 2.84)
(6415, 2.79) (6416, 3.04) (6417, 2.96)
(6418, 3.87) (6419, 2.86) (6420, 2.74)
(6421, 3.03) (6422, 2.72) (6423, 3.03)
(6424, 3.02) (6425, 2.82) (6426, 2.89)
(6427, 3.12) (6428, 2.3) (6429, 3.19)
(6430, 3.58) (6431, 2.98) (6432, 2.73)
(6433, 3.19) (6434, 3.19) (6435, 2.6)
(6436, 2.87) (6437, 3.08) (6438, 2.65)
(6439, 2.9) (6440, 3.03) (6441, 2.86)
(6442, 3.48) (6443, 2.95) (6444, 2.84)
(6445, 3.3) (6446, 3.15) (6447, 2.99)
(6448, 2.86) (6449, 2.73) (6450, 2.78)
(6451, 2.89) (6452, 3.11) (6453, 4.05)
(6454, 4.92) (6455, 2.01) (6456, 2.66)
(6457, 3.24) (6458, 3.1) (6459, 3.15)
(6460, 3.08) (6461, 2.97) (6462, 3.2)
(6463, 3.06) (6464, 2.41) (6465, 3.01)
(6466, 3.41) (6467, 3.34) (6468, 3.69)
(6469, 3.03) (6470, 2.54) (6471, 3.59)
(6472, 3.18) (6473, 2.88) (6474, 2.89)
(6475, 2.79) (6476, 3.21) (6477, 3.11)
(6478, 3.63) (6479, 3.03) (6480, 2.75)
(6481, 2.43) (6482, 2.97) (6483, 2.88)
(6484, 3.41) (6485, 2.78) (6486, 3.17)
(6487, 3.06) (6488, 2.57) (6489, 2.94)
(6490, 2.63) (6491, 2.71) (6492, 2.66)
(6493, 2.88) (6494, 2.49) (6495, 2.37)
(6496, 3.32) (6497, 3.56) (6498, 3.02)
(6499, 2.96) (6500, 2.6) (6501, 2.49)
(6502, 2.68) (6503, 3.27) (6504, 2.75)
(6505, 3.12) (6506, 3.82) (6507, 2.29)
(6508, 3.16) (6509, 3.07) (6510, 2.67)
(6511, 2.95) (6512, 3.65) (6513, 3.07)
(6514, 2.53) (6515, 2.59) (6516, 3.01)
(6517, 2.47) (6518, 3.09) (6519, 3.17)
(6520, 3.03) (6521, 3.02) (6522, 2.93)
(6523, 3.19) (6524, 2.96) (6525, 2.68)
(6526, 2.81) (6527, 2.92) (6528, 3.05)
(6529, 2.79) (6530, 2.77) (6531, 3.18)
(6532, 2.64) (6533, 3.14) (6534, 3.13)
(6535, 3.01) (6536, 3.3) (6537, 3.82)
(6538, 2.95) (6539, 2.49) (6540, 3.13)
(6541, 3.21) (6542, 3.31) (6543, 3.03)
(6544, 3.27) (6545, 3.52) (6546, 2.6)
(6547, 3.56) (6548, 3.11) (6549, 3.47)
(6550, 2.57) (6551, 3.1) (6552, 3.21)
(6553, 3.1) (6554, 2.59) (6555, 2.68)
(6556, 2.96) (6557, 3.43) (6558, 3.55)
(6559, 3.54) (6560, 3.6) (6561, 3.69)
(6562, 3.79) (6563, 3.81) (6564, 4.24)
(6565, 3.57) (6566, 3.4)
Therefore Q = 1.0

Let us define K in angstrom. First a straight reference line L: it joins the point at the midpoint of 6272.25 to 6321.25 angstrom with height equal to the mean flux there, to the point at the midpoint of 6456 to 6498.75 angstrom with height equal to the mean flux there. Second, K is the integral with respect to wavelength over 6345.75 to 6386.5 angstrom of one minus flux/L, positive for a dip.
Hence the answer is 2.29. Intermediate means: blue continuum 2.93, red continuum 3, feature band 2.79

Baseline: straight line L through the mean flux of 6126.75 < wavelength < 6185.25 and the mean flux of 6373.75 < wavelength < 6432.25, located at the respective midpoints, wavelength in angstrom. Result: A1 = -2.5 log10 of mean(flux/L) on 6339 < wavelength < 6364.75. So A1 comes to 0.094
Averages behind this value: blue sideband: 2.88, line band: 2.74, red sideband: 3.01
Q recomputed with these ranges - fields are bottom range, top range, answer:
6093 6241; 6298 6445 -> 1.01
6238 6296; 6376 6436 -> 1.08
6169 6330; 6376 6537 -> 1.06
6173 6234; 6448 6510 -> 1.05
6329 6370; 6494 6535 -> 1.07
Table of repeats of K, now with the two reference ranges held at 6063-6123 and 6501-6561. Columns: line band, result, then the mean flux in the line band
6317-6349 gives 1.55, 2.88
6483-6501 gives 0.97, 2.88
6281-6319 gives 0.92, 2.95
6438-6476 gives -0.48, 3.08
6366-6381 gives 1.23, 2.78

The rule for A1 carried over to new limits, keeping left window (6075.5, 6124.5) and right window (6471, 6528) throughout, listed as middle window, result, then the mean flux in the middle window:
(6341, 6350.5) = 0.036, 2.86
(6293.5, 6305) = -0.054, 3.11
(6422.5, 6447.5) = -0.016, 2.99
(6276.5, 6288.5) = 0.069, 2.78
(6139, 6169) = 0.062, 2.8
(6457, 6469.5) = -0.065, 3.13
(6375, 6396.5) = -0.013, 2.99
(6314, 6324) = 0.075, 2.76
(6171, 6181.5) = -0.023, 3.03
